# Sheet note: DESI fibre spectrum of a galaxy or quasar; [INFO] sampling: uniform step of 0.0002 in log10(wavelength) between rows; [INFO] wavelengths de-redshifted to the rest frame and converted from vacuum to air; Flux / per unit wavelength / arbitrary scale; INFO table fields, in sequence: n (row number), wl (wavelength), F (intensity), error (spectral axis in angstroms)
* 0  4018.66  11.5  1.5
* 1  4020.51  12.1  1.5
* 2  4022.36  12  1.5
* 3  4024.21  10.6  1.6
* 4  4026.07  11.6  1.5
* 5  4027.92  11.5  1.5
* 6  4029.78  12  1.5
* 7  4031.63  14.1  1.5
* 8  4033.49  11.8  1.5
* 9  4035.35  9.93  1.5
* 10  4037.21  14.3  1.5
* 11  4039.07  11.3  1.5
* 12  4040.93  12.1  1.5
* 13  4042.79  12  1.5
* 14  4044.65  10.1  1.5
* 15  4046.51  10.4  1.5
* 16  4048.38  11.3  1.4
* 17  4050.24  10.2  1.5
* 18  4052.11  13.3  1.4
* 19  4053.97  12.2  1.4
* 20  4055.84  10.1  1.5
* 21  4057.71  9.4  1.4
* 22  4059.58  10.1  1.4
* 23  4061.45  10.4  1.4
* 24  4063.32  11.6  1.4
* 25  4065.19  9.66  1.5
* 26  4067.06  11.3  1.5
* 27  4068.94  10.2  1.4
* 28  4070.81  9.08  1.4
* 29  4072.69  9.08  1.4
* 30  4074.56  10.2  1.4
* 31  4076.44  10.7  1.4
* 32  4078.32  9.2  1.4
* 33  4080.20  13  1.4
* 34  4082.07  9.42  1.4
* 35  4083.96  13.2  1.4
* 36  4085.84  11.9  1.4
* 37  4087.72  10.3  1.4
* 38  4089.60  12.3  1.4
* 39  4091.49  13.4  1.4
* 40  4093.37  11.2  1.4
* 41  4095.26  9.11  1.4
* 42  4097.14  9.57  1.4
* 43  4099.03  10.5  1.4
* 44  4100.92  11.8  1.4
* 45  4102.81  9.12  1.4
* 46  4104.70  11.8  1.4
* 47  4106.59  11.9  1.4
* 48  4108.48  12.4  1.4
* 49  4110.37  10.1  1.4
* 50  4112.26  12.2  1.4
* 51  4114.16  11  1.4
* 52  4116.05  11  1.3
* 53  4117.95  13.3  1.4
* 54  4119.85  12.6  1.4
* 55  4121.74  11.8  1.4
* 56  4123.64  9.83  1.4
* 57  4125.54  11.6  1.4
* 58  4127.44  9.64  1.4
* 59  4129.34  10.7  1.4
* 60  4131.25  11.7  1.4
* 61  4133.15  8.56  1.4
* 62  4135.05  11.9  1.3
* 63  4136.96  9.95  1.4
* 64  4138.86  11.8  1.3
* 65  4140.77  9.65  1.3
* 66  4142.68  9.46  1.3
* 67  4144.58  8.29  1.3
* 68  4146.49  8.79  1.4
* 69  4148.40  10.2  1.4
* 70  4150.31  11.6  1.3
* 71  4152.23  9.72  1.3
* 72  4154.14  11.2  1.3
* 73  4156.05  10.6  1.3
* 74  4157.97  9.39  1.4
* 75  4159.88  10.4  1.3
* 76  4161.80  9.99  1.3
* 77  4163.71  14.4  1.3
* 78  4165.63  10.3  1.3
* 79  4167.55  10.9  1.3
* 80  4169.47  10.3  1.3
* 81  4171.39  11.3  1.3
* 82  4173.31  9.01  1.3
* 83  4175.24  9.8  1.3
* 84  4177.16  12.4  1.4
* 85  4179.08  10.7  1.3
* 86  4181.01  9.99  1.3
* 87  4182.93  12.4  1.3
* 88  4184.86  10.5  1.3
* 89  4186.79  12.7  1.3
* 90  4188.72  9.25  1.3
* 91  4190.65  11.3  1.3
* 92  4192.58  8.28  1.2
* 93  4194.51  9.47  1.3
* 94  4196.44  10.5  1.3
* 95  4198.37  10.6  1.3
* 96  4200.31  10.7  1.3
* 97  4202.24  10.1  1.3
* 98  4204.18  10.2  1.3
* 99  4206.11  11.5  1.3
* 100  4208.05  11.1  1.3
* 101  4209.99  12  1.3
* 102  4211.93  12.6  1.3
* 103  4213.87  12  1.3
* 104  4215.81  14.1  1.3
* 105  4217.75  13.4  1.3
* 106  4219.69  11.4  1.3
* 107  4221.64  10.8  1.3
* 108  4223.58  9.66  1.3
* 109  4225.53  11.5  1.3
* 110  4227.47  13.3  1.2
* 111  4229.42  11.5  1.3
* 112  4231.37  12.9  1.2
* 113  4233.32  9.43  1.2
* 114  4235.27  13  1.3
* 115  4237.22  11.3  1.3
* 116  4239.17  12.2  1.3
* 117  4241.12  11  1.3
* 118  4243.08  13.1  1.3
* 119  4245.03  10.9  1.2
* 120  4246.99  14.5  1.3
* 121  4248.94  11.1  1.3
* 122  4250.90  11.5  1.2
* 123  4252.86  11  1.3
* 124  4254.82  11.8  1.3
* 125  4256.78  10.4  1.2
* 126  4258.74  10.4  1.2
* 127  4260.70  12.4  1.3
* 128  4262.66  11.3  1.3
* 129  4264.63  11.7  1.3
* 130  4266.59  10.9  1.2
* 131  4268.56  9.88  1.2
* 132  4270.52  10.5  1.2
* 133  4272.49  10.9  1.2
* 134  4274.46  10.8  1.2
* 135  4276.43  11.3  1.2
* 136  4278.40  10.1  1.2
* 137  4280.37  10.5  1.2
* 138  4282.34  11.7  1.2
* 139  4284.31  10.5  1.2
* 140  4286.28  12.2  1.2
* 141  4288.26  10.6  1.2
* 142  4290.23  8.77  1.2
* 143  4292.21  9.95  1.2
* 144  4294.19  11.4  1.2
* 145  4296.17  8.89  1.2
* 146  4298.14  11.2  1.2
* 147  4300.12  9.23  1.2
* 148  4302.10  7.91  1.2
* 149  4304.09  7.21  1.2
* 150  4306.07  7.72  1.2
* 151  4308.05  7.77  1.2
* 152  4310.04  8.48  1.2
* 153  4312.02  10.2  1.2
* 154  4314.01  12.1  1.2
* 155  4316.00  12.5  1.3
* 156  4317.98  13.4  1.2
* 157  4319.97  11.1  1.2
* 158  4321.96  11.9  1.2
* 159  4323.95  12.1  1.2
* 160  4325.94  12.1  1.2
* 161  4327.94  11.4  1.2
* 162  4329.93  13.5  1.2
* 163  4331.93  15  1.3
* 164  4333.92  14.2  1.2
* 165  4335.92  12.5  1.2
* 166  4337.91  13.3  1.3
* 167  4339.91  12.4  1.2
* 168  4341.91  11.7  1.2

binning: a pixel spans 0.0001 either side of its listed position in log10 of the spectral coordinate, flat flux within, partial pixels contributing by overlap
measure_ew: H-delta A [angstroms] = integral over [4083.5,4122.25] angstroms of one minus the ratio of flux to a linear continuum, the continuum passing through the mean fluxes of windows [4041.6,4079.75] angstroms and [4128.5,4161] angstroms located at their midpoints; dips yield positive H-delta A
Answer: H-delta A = -3.8 angstroms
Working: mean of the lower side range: 10.6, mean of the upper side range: 10.2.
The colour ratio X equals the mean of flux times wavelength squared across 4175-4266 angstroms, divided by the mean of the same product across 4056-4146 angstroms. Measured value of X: 1.1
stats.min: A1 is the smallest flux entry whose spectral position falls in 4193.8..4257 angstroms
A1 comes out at 9.43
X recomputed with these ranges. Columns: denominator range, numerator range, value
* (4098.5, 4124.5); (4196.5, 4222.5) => 1.06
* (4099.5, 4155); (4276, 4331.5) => 1.07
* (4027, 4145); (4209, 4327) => 1.10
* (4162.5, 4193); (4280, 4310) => 0.94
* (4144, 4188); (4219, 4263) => 1.13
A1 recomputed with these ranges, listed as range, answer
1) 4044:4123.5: 9.08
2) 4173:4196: 8.28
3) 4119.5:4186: 8.29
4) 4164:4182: 9.01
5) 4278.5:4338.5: 7.21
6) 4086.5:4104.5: 9.11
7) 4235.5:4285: 9.88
